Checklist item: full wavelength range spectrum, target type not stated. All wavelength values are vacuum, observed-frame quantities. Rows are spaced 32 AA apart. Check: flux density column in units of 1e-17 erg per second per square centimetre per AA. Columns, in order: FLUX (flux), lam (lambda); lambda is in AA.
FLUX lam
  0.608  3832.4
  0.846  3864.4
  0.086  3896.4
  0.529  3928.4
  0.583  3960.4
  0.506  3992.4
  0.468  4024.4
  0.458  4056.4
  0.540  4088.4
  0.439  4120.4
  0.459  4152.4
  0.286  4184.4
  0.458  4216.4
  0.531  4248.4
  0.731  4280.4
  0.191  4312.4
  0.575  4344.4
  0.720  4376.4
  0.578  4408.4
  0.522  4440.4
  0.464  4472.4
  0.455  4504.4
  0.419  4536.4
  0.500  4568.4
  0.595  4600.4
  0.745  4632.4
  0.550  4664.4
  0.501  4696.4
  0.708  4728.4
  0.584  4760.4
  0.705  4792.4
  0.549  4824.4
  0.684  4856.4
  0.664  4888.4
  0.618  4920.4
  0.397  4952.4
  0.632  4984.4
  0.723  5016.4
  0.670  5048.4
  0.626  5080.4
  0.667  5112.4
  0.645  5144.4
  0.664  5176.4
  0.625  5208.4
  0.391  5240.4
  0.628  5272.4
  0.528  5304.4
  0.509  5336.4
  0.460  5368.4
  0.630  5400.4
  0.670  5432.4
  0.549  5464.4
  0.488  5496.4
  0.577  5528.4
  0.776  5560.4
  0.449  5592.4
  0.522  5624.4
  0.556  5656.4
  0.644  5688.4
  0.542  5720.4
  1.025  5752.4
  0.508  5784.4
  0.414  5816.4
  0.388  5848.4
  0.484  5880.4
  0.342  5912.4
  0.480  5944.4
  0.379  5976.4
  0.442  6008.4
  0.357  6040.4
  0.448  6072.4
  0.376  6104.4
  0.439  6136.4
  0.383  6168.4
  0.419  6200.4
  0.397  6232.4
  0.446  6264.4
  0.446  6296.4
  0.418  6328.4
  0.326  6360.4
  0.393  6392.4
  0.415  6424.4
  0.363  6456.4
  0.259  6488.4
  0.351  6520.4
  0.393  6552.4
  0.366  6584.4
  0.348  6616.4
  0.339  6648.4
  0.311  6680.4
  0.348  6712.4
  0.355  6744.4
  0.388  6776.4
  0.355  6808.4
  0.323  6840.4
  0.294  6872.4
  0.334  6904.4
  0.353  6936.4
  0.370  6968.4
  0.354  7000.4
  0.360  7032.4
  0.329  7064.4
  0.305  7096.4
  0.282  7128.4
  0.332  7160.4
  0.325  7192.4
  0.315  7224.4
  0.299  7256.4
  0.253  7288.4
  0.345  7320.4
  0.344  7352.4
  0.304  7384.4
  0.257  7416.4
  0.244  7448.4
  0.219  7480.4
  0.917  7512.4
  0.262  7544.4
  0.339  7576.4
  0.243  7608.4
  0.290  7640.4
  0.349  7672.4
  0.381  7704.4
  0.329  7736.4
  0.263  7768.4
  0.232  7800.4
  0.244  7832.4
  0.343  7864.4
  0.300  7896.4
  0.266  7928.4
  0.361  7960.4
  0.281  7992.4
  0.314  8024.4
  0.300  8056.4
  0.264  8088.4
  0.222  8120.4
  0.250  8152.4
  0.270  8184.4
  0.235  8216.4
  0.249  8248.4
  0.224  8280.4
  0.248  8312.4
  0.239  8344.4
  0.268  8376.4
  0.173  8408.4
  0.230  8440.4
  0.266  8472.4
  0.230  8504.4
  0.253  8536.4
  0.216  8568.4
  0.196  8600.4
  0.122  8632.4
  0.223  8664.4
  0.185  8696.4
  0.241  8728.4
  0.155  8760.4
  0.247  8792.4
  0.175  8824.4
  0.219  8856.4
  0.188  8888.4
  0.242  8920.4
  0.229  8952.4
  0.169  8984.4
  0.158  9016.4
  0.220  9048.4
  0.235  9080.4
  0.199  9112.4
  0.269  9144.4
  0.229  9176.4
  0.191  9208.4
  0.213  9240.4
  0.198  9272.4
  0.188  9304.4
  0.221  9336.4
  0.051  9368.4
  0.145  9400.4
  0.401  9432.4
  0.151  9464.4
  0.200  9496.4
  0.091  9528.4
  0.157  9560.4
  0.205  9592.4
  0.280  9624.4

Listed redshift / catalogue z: 0.146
